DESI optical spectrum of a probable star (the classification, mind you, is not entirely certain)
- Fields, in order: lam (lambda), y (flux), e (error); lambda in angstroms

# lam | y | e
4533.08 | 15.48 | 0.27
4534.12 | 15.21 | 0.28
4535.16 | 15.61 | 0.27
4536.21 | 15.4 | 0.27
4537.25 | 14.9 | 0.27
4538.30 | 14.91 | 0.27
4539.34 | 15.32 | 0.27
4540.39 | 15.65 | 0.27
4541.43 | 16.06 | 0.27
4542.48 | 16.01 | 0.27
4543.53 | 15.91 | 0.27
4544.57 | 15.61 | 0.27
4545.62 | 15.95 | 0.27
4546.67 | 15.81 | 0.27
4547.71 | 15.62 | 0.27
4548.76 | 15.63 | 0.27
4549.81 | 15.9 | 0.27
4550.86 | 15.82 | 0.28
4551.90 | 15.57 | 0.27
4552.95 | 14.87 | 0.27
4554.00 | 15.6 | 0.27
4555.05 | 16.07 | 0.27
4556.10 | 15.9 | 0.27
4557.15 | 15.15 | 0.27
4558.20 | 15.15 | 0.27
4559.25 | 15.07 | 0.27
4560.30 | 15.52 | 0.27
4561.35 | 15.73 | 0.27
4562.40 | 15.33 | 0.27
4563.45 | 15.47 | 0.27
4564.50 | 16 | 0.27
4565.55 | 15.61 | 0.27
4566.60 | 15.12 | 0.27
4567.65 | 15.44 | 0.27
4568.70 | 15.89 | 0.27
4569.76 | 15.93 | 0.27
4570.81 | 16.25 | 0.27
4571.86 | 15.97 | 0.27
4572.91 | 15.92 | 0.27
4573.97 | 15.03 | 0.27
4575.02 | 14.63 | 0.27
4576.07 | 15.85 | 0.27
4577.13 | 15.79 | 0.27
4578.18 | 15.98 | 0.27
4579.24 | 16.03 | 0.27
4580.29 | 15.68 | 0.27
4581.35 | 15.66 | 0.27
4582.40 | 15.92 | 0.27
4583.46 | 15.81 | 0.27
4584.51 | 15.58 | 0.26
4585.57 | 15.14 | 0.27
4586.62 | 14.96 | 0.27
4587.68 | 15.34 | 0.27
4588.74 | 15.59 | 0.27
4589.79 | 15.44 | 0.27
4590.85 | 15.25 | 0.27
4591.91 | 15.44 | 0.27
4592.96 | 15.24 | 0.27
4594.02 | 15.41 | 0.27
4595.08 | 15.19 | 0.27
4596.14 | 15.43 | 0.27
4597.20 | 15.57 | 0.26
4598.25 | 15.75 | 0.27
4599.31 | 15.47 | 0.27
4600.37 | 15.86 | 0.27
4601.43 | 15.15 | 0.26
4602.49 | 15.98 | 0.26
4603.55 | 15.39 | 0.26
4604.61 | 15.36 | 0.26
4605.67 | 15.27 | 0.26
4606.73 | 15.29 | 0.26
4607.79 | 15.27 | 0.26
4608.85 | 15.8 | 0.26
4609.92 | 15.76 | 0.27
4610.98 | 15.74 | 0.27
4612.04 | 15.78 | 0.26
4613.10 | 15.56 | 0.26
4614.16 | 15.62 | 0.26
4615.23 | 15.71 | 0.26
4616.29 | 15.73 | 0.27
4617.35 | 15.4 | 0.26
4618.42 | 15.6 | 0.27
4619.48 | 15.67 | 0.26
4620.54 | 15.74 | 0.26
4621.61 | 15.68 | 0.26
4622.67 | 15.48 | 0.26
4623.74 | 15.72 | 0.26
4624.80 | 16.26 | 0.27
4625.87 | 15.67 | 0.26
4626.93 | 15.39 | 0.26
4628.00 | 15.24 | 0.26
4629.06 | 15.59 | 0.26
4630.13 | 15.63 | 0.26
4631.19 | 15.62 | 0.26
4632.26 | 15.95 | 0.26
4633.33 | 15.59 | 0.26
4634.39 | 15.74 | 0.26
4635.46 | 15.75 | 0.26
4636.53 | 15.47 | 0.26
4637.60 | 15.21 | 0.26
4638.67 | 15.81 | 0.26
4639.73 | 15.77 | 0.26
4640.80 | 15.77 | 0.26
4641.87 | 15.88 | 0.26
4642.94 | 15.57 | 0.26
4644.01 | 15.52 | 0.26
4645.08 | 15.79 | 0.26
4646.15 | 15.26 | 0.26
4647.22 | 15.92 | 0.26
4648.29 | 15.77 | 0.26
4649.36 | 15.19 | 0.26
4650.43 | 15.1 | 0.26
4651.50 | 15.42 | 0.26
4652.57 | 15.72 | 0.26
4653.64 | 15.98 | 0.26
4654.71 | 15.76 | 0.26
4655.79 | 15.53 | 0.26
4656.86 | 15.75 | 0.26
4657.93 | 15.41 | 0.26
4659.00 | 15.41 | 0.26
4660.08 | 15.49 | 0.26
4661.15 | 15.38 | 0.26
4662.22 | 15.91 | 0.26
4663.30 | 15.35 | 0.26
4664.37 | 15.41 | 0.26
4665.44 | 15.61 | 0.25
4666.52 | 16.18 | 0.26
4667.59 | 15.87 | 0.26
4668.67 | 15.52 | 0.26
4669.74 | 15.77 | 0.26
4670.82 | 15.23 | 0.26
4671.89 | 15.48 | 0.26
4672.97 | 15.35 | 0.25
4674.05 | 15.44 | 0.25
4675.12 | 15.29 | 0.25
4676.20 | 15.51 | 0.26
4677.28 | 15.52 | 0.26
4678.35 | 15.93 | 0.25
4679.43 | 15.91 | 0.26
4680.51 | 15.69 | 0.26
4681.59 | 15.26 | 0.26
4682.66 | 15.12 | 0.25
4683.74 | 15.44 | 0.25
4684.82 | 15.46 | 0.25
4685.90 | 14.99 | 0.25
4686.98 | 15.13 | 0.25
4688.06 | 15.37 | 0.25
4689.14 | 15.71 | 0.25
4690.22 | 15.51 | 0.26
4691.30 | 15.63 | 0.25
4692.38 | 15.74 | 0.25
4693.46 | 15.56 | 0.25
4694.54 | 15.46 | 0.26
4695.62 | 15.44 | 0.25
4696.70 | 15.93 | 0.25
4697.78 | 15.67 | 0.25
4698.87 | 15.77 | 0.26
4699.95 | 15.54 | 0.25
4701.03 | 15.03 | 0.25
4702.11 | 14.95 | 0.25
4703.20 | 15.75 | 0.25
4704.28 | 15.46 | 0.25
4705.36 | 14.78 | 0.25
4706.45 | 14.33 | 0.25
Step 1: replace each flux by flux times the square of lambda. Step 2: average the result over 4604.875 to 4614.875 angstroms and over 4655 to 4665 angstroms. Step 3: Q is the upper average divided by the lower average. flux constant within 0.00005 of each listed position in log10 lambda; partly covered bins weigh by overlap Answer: 1.0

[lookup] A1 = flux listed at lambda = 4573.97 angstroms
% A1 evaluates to 15.03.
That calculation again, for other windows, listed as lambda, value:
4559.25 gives 15.07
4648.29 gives 15.77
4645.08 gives 15.79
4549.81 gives 15.9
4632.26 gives 15.95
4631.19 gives 15.62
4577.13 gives 15.79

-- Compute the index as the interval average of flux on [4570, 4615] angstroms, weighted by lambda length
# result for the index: 15.6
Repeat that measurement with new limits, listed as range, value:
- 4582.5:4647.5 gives 15.6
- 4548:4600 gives 15.6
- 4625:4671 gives 15.6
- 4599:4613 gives 15.5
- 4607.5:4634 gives 15.7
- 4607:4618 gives 15.6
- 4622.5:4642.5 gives 15.7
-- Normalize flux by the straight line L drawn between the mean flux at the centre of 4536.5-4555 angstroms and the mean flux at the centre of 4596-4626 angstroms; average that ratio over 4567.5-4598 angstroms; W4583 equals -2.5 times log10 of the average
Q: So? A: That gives 0.00 mag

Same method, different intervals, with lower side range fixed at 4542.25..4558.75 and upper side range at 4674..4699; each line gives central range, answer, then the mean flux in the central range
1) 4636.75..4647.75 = -0.006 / 15.6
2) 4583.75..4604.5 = 0.012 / 15.4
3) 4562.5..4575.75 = 0.002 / 15.6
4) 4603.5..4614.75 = 0.004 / 15.5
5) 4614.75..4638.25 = -0.004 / 15.6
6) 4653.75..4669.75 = -0.006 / 15.6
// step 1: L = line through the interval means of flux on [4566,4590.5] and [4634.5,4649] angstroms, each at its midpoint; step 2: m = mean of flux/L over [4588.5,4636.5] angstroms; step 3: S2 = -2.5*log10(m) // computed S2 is 0.00 mag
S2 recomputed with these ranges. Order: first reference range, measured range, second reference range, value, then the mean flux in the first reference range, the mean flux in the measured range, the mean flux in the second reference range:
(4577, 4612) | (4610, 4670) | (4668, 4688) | -0.01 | 15.5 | 15.6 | 15.4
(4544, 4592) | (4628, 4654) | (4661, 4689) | -0.01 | 15.6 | 15.6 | 15.5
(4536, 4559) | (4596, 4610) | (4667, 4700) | 0.00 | 15.6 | 15.5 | 15.5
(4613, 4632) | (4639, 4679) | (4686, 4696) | 0.00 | 15.6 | 15.6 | 15.5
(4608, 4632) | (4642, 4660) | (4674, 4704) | 0.00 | 15.7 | 15.6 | 15.5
